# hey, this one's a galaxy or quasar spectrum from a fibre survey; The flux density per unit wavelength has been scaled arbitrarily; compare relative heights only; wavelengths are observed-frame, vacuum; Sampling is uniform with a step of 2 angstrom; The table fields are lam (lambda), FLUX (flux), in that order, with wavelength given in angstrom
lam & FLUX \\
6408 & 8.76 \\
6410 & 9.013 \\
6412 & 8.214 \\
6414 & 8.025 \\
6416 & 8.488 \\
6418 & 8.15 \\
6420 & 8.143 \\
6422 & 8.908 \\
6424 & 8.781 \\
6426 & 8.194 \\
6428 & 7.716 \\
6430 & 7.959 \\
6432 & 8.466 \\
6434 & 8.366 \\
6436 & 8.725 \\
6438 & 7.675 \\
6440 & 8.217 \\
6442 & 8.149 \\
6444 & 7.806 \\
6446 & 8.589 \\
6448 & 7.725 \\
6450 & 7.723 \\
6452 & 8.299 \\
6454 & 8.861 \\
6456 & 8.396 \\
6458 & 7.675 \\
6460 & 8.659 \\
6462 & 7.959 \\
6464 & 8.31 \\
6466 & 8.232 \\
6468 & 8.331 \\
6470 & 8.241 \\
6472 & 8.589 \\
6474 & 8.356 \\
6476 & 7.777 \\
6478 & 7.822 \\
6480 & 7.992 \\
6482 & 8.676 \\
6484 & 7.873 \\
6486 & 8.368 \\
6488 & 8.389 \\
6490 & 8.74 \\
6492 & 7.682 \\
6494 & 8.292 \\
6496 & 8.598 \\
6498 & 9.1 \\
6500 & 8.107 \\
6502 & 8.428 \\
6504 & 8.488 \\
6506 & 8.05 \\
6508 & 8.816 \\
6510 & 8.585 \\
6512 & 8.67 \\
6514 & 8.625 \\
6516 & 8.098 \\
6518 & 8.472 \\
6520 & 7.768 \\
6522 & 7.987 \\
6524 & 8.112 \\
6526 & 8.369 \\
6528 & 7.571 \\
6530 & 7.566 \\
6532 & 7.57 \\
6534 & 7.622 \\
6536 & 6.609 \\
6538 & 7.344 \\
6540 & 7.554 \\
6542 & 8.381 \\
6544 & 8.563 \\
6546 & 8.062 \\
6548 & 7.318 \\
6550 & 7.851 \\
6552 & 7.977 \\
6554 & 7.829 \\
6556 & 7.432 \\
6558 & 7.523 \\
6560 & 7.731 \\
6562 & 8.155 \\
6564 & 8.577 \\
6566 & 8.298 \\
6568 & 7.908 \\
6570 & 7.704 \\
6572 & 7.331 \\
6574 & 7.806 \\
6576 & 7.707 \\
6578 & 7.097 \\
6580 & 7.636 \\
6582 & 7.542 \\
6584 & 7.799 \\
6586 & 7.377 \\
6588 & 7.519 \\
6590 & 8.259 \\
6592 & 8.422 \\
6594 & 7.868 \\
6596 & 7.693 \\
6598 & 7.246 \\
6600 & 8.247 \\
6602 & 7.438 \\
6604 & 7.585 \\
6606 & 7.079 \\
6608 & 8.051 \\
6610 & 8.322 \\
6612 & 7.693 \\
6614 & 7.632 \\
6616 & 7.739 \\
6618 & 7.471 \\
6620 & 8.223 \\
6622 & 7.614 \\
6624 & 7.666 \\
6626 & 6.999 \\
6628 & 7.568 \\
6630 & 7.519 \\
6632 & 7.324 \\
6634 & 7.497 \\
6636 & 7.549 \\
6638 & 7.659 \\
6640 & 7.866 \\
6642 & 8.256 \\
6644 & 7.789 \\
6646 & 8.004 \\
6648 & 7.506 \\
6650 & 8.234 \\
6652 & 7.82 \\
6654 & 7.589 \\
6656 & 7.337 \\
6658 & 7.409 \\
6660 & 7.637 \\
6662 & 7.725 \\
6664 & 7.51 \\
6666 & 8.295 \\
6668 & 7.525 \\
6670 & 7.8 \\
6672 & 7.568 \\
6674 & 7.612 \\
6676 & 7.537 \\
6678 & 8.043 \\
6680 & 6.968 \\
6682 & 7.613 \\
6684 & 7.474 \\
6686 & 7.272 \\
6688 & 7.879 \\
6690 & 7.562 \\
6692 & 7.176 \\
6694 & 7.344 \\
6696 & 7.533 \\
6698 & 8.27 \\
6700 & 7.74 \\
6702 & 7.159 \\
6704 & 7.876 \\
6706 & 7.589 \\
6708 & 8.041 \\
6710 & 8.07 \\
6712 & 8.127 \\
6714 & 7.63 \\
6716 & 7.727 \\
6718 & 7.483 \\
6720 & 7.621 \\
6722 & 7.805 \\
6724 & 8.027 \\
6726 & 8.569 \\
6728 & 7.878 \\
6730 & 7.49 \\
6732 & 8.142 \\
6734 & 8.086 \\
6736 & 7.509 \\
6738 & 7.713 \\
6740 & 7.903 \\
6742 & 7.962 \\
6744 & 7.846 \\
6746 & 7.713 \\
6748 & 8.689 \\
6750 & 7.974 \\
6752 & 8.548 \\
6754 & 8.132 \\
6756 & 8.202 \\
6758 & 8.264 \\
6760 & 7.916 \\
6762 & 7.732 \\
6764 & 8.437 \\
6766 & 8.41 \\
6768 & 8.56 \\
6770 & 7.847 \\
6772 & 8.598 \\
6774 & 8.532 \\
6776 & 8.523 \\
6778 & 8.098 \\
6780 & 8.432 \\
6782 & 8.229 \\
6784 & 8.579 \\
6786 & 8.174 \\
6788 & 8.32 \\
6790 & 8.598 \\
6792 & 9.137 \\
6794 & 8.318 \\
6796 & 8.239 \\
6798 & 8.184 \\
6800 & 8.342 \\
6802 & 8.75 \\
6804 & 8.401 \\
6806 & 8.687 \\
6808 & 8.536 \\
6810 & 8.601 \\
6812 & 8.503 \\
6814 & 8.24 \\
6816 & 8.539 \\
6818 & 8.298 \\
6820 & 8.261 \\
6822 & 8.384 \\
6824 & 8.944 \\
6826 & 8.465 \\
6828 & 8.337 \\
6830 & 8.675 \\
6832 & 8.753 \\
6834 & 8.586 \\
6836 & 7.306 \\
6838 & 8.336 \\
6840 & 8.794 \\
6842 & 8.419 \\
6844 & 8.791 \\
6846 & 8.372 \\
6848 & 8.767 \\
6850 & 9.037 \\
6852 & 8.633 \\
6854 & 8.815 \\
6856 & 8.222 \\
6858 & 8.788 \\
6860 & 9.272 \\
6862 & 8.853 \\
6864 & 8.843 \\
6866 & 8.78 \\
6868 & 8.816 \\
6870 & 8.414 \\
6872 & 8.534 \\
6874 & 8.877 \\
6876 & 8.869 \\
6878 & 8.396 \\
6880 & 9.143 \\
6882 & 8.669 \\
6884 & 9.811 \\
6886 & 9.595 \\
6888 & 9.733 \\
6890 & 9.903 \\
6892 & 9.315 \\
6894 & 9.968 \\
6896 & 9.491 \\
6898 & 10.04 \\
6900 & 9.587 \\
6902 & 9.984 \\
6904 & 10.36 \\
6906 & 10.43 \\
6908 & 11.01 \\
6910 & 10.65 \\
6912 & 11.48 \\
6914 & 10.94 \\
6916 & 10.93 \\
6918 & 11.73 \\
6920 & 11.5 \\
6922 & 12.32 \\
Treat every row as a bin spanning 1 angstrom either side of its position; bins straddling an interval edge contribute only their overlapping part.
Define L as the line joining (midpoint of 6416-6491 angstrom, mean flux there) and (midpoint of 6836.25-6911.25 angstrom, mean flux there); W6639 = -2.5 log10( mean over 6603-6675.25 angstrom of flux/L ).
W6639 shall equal 0.13 mag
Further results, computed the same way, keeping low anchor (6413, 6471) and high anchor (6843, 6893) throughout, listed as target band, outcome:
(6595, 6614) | 0.11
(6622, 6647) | 0.12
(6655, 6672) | 0.13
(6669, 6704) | 0.14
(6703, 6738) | 0.11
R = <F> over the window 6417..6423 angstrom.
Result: 8.4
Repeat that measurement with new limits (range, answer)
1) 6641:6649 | 7.89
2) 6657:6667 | 7.72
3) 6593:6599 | 7.6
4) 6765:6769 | 8.48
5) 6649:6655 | 7.88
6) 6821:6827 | 8.6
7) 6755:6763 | 8.03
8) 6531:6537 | 7.27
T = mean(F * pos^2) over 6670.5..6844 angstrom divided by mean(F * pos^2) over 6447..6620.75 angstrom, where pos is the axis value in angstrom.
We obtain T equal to 1.09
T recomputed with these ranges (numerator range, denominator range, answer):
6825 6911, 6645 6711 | 1.25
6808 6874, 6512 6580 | 1.19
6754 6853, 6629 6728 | 1.14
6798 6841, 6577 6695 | 1.17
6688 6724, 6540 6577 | 1.02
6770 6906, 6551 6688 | 1.21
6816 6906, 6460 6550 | 1.22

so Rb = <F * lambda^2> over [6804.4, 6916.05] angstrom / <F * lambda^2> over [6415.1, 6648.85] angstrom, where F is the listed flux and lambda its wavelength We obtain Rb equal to 1.25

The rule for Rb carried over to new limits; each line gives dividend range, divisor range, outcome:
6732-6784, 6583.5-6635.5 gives 1.11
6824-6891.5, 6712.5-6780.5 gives 1.13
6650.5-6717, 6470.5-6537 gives 0.99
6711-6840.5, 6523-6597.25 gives 1.13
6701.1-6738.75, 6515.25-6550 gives 1.06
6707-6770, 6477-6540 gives 1.06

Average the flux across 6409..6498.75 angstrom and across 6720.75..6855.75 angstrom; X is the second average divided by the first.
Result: 1.0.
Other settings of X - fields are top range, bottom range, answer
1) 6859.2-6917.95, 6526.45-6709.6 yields 1.25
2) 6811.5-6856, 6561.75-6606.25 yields 1.10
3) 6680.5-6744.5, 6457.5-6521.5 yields 0.93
